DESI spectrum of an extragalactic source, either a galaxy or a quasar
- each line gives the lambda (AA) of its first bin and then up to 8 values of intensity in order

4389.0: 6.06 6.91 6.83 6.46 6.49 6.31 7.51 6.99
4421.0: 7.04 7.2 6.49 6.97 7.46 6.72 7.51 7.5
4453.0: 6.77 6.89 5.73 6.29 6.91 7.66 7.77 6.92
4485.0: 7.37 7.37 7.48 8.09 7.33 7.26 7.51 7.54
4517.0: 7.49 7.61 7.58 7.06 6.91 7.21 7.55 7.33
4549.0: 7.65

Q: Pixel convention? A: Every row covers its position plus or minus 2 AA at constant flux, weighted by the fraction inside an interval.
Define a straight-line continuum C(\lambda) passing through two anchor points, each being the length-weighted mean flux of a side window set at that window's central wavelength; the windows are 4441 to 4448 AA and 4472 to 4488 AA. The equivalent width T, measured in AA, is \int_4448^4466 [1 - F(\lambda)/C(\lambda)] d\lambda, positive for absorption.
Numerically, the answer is 1.77 AA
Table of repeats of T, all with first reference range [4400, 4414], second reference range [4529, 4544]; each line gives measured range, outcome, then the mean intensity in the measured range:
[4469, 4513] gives -2.77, 7.45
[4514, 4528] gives -0.75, 7.52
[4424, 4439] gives -0.58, 7.02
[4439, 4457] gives -0.72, 7.1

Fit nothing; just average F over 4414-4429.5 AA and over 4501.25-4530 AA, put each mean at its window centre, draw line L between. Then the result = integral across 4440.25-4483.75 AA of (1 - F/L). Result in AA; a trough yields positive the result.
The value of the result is 1.3 AA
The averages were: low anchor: 7.01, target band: 6.98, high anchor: 7.44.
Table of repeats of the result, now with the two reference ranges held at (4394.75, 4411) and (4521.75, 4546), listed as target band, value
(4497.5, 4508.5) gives -0.5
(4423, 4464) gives -0.9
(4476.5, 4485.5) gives -0.4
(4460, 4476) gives 0.3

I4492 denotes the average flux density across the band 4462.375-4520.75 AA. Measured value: 7.35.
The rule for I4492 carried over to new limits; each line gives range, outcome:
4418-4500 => 7.11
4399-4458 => 6.96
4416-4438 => 7.01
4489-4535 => 7.44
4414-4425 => 7.09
